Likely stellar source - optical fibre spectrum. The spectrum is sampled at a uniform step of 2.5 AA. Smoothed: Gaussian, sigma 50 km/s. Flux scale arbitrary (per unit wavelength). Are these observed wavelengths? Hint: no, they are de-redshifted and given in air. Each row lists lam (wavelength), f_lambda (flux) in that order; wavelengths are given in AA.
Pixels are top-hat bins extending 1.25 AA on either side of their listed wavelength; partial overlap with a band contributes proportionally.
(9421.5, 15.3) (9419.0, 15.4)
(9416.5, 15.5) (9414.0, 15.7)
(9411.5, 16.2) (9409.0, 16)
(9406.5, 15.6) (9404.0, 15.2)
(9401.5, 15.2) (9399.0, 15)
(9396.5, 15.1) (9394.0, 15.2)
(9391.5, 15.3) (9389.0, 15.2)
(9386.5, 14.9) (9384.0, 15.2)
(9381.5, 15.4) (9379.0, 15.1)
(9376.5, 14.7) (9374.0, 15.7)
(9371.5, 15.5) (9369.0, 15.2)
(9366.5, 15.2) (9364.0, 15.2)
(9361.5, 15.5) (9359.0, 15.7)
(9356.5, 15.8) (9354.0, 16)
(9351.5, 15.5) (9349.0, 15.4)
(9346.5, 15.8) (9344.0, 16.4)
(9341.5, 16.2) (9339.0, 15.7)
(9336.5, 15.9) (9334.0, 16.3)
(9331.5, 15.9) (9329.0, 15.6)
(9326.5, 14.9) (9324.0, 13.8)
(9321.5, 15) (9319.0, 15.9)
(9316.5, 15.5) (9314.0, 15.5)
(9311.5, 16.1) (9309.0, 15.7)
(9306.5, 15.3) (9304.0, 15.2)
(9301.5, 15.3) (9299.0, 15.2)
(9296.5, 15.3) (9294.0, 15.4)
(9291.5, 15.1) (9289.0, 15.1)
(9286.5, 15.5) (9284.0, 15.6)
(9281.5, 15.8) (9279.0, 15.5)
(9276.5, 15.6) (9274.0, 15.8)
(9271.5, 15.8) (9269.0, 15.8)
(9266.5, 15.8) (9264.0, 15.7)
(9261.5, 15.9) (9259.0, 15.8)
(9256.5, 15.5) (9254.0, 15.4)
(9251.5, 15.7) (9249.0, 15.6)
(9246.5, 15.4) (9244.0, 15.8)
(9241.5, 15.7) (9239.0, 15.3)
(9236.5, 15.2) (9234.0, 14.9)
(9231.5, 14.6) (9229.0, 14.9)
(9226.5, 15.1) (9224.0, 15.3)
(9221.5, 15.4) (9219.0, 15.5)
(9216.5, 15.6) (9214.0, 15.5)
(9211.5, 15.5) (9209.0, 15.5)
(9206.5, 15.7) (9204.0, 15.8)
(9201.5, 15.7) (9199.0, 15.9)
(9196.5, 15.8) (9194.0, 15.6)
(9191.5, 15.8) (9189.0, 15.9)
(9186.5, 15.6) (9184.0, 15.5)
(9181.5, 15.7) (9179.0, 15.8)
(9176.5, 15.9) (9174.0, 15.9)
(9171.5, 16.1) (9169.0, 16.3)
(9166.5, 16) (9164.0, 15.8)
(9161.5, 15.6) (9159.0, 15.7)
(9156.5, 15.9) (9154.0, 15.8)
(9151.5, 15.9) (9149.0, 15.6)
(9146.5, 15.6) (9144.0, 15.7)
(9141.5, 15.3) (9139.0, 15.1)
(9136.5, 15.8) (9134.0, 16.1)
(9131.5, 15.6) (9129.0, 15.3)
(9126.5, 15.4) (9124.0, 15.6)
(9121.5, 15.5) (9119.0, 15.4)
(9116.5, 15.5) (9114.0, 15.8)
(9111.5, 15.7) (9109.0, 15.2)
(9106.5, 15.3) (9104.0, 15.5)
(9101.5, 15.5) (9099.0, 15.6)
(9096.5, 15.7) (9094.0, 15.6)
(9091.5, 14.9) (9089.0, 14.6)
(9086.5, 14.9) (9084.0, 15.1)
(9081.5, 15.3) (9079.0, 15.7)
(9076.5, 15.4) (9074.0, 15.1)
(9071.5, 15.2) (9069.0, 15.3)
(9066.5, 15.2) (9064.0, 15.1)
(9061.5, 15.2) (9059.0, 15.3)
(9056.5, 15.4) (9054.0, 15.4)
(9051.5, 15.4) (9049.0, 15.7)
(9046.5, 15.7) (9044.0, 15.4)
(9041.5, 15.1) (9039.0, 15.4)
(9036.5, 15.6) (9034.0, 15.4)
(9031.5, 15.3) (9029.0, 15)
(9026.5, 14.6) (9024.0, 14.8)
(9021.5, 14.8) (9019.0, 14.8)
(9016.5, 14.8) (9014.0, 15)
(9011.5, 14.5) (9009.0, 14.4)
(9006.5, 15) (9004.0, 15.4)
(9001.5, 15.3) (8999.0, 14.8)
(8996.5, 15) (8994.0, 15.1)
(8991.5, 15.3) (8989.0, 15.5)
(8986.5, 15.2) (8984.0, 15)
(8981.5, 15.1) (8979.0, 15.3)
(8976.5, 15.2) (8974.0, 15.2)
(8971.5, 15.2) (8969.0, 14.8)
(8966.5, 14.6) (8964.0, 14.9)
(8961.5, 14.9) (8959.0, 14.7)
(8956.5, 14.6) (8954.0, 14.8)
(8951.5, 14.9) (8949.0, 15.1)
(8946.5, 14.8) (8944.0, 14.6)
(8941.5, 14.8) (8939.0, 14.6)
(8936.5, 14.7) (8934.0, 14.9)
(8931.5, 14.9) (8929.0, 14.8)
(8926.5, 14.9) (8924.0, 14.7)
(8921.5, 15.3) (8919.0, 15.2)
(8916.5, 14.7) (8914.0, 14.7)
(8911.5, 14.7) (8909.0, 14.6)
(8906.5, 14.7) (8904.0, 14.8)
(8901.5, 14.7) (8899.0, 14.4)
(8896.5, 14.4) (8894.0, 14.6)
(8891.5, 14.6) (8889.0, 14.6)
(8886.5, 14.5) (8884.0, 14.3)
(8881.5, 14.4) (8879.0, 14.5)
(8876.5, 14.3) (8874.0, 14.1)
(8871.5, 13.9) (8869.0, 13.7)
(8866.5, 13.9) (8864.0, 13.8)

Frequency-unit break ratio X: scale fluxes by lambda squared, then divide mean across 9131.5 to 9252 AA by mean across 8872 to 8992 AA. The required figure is 1.12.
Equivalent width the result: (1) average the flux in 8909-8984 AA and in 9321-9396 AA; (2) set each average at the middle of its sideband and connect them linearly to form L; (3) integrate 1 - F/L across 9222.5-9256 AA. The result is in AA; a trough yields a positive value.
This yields -0.06 AA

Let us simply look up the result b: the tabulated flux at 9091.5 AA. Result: 14.9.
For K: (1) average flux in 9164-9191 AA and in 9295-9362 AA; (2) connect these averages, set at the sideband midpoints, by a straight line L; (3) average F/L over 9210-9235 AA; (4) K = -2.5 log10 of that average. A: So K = 0.038 mag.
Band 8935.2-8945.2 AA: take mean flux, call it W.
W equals 14.7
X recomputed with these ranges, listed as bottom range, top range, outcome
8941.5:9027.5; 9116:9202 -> 1.09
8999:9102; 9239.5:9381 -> 1.08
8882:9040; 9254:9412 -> 1.13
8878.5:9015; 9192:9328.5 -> 1.12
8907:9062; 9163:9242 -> 1.09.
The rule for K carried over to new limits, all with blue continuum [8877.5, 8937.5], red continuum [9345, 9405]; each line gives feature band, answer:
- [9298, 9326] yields 0.00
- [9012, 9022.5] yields 0.00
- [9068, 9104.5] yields -0.03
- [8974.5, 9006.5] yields -0.03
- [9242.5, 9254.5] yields -0.03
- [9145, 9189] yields -0.05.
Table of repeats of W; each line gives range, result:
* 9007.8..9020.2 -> 14.7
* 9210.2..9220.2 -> 15.5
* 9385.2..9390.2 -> 15.1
